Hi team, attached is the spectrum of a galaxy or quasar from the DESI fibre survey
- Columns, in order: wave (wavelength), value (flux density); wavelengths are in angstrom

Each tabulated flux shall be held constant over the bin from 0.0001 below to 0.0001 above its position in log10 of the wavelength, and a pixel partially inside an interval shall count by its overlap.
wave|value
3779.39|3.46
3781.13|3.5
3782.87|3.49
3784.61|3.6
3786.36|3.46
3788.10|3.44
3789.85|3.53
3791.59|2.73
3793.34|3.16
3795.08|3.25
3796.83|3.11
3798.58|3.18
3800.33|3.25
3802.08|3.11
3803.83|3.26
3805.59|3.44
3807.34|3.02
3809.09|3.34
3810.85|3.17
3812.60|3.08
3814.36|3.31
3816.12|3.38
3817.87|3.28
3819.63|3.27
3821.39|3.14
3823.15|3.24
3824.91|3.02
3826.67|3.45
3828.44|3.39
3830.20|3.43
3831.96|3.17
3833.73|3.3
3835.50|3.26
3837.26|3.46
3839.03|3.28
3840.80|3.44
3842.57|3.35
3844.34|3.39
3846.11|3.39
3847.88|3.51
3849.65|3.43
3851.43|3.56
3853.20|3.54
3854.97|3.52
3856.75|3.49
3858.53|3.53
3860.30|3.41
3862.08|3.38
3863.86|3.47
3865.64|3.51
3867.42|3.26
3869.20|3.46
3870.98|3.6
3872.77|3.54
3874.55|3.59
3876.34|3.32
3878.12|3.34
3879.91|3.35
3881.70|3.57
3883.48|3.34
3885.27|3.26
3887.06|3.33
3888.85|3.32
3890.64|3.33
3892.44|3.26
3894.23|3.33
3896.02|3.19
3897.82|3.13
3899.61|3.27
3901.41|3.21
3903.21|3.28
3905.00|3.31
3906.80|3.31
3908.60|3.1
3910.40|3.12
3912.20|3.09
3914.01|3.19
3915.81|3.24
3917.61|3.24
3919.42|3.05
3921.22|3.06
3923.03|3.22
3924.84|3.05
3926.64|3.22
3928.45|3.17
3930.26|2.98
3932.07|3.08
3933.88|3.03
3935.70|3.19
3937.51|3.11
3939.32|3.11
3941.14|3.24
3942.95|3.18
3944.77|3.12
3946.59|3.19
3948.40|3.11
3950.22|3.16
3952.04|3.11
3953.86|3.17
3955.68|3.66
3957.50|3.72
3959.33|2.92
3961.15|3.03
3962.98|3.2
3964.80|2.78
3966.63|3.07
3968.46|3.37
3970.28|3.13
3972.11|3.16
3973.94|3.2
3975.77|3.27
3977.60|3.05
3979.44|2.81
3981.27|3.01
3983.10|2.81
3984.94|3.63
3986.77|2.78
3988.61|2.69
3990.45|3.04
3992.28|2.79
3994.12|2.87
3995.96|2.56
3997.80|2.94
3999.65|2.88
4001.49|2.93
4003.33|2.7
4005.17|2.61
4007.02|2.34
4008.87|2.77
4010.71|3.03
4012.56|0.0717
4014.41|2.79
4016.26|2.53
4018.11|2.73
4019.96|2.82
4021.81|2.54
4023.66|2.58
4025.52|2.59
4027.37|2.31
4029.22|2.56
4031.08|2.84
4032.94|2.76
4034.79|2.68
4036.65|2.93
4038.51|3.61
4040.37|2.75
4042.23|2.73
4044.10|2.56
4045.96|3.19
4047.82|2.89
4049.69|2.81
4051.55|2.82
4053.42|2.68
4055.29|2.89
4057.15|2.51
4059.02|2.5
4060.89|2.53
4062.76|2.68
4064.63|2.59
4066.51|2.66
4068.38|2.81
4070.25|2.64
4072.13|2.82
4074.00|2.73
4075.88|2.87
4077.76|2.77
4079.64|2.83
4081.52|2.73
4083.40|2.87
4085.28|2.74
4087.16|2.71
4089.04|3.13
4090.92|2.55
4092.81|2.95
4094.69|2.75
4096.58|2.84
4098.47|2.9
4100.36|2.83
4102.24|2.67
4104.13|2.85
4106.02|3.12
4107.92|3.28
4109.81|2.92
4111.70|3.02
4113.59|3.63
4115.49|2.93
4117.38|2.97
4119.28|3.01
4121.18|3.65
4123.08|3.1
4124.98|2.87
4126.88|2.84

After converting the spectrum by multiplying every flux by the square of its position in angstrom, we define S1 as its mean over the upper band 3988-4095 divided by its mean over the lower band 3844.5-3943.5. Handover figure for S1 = 0.89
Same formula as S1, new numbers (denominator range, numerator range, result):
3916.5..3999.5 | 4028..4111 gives 0.96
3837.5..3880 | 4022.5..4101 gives 0.89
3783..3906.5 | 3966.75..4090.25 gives 0.91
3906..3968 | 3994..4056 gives 0.89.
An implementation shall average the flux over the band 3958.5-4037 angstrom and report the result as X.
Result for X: 2.79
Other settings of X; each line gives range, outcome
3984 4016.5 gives 2.67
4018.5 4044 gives 2.74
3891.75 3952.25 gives 3.17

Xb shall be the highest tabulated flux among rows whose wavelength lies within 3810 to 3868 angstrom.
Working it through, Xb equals 3.56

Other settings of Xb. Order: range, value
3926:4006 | 3.72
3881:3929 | 3.57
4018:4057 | 3.61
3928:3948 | 3.24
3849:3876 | 3.6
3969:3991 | 3.63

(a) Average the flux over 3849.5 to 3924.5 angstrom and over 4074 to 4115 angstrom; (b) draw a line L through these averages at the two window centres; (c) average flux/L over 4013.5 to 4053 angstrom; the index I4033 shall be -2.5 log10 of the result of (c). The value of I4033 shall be 0.10 mag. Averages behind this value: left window 3.33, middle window 2.76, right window 2.9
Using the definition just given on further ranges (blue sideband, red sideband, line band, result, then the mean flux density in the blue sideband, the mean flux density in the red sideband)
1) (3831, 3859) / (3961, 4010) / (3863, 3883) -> -0.044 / 3.41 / 2.94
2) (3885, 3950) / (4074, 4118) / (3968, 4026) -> 0.105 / 3.18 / 2.9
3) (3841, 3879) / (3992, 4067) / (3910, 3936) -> 0.013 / 3.46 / 2.67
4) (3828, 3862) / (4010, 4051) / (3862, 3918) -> -0.030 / 3.41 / 2.65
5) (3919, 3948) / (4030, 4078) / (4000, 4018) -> 0.188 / 3.13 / 2.78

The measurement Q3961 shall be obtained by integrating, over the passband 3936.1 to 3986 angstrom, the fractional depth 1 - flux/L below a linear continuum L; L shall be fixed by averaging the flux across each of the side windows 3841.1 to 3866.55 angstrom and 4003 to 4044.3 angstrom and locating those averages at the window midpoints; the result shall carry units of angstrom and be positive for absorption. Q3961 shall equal -4.1 angstrom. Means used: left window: 3.46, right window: 2.6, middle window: 3.16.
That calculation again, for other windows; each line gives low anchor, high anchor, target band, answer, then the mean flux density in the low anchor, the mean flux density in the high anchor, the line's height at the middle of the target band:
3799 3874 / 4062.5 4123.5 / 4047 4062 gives 1.33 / 3.35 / 2.9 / 2.97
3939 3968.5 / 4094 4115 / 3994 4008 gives 1.79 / 3.18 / 2.98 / 3.12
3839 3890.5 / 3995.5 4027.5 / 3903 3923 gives -0.25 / 3.43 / 2.55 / 3.14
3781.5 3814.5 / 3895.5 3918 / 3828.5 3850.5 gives -0.87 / 3.26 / 3.21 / 3.24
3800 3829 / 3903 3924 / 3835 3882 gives -3.33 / 3.24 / 3.18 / 3.21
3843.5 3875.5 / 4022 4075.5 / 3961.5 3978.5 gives -0.50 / 3.48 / 2.74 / 3.04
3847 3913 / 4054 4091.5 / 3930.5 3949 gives 0.22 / 3.37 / 2.73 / 3.17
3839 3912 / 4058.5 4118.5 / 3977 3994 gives 0.81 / 3.37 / 2.84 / 3.1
